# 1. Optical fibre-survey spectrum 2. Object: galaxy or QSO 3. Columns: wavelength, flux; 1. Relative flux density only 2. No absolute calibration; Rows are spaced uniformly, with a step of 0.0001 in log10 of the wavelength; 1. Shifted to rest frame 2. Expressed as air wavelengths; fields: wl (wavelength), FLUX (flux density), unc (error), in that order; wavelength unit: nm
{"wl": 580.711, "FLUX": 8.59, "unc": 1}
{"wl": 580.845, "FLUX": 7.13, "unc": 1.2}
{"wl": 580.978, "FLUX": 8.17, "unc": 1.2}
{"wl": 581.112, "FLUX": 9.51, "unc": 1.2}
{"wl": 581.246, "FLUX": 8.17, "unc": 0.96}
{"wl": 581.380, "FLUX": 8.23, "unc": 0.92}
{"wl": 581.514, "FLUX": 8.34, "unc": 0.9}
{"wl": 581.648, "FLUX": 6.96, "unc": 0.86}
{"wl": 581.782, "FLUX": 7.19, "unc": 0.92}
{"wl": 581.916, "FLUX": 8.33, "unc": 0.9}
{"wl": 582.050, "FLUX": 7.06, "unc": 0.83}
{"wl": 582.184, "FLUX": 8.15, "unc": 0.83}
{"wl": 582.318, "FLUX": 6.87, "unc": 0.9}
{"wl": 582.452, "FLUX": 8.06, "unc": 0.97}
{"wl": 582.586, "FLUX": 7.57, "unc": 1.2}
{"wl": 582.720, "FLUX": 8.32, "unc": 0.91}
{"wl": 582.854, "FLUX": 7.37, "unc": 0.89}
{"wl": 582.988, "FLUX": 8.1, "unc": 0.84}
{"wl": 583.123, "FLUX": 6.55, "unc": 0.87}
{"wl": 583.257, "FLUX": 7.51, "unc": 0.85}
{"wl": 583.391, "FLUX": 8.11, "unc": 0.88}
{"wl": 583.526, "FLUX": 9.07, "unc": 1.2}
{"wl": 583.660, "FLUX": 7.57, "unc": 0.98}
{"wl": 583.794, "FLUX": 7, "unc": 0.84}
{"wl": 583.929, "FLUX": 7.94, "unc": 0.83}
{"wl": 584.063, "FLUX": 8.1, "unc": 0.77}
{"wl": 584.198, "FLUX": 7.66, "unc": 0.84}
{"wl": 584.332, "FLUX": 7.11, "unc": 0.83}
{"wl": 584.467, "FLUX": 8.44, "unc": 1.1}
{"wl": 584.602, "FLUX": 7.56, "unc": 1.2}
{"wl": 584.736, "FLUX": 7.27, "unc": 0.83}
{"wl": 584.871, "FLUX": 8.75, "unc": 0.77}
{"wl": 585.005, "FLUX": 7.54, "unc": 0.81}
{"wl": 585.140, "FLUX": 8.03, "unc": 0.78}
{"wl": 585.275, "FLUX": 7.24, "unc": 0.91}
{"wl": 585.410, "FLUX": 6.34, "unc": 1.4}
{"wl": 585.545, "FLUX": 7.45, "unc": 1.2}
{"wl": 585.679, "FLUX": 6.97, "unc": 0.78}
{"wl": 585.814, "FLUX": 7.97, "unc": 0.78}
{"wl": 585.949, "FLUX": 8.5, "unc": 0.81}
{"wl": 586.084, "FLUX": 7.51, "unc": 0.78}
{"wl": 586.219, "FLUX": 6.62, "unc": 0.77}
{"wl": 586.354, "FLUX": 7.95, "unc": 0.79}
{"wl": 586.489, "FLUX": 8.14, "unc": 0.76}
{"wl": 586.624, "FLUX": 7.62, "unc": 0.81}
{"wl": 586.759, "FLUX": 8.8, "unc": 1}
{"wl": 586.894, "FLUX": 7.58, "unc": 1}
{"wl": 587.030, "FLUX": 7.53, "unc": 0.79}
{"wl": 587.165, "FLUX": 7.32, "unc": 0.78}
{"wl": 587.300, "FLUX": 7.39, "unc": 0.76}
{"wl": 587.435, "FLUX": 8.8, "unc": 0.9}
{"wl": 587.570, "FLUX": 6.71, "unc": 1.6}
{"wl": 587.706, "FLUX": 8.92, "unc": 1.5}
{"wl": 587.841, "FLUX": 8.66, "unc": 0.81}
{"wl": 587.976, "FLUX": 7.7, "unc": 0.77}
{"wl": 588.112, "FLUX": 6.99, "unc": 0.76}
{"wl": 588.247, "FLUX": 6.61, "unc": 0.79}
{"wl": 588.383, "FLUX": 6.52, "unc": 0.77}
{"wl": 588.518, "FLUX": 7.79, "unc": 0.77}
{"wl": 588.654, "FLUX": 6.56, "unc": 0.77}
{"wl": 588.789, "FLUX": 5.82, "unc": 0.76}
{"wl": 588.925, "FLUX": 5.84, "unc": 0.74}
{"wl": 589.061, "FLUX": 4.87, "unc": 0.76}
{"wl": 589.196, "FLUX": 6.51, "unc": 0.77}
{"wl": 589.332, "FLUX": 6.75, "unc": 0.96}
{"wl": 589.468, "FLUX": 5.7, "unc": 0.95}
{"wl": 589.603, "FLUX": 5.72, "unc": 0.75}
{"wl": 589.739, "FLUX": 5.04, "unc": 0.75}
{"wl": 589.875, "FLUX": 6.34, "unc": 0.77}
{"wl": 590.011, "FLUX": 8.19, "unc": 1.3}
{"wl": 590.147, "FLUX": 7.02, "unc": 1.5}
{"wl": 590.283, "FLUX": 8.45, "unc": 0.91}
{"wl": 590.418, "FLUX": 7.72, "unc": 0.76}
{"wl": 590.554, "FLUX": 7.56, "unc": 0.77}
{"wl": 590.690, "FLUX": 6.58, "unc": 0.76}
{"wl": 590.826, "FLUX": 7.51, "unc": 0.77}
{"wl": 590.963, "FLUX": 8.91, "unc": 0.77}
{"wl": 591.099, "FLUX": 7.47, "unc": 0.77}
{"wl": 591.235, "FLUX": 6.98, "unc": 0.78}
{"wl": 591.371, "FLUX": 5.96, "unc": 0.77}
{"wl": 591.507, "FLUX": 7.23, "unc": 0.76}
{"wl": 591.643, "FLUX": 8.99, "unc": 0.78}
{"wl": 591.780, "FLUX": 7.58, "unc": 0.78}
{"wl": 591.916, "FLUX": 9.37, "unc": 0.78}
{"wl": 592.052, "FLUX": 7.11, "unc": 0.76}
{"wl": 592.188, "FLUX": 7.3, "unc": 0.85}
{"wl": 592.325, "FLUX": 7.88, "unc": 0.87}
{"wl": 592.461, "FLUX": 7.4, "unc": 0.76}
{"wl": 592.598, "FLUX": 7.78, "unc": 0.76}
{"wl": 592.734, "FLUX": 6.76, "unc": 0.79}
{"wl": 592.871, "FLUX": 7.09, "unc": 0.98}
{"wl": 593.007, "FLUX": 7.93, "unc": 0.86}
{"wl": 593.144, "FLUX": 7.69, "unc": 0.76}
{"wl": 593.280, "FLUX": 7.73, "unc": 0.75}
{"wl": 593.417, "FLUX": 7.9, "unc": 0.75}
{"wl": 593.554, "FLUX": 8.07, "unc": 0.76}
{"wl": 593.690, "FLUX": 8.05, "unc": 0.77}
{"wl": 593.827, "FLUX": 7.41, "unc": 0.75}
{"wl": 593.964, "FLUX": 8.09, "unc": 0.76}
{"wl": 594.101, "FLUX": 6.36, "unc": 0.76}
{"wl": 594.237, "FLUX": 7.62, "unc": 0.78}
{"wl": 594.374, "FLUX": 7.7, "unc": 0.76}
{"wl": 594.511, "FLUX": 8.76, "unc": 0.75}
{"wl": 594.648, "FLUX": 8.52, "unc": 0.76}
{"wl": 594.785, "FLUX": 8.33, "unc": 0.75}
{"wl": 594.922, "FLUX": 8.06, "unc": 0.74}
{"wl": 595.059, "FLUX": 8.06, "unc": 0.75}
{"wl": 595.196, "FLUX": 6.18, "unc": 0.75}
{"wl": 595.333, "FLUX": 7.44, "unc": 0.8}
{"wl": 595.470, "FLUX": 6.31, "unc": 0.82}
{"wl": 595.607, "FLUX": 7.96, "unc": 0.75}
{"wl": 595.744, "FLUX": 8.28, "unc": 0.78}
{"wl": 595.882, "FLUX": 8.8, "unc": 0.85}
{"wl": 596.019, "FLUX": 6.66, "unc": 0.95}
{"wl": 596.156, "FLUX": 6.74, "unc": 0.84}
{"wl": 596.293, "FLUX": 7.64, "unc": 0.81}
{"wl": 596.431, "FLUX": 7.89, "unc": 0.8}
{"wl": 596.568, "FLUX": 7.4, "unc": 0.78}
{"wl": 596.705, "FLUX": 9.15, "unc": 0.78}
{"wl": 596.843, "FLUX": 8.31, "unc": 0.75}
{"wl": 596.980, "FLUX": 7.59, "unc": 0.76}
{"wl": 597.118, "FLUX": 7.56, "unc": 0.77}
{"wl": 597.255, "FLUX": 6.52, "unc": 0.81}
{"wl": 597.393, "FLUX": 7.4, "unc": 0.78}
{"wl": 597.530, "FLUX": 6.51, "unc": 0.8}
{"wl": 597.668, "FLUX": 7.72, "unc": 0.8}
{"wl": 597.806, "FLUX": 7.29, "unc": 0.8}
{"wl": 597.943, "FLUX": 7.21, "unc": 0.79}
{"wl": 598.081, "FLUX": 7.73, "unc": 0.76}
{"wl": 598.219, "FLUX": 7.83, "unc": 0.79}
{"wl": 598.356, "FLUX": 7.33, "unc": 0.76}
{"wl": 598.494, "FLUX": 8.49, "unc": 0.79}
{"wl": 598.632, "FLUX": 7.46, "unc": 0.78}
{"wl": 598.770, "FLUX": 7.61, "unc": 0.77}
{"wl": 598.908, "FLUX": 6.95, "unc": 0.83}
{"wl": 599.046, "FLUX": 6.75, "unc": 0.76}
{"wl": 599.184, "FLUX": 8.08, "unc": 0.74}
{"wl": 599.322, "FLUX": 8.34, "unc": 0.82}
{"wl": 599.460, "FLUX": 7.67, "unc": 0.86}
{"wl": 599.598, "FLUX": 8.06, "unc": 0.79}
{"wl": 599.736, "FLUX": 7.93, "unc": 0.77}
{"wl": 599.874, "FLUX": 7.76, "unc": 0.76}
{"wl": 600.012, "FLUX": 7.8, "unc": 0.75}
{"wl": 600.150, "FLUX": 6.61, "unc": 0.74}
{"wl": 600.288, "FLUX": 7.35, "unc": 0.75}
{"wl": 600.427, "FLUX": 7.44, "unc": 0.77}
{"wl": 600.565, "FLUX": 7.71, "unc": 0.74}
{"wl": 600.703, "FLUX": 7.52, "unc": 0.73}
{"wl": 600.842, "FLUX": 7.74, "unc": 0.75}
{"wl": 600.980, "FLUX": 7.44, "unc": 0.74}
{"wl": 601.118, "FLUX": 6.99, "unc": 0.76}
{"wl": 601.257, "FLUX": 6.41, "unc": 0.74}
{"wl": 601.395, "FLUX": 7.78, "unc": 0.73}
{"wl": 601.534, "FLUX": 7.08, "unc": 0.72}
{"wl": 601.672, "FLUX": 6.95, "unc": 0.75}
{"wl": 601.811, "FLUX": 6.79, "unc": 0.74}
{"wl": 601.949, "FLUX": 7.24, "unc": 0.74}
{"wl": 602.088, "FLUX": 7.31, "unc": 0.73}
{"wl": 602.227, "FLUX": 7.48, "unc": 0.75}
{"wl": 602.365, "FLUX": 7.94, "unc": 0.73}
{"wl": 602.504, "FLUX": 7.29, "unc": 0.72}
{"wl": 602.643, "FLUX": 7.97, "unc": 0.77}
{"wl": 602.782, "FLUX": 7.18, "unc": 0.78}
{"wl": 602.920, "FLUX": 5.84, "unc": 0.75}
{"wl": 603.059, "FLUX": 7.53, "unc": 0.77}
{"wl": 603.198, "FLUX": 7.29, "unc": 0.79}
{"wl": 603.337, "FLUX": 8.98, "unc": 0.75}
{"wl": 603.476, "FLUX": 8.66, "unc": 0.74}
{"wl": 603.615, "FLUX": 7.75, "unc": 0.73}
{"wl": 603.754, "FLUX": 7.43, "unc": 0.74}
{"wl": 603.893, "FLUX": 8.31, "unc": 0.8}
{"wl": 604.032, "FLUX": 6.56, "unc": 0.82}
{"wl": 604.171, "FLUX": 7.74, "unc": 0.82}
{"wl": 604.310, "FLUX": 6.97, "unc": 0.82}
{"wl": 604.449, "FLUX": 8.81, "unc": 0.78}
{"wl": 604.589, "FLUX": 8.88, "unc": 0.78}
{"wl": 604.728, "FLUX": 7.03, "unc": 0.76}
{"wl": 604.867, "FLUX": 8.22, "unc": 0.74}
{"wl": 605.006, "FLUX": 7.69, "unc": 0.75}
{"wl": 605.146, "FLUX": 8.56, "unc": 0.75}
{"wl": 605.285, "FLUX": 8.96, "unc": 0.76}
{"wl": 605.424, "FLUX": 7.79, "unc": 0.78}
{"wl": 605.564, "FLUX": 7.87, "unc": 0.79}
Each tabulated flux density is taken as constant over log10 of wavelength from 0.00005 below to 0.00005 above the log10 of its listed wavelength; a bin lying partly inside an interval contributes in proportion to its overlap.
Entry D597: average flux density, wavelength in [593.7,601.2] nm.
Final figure 7.59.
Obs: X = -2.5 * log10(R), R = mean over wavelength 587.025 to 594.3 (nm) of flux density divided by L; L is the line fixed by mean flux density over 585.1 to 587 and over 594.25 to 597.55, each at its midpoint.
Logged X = 0.05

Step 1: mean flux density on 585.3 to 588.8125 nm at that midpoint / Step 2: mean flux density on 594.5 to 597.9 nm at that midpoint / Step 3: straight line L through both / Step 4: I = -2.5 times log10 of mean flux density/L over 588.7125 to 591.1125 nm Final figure 0.119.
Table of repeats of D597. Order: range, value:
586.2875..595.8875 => 7.43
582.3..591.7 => 7.4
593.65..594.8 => 7.84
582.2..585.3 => 7.74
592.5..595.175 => 7.75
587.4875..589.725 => 6.7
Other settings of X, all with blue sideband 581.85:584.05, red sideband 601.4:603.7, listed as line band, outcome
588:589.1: 0.184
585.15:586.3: 0.048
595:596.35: 0.023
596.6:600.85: -0.011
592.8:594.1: -0.015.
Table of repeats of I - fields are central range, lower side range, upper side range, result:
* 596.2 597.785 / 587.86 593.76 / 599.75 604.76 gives -0.03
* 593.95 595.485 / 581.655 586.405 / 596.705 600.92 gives -0.01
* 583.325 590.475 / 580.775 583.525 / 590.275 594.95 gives 0.06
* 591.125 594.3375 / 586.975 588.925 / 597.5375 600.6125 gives -0.02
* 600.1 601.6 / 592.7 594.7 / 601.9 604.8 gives 0.05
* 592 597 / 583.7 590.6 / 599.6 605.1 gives -0.04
